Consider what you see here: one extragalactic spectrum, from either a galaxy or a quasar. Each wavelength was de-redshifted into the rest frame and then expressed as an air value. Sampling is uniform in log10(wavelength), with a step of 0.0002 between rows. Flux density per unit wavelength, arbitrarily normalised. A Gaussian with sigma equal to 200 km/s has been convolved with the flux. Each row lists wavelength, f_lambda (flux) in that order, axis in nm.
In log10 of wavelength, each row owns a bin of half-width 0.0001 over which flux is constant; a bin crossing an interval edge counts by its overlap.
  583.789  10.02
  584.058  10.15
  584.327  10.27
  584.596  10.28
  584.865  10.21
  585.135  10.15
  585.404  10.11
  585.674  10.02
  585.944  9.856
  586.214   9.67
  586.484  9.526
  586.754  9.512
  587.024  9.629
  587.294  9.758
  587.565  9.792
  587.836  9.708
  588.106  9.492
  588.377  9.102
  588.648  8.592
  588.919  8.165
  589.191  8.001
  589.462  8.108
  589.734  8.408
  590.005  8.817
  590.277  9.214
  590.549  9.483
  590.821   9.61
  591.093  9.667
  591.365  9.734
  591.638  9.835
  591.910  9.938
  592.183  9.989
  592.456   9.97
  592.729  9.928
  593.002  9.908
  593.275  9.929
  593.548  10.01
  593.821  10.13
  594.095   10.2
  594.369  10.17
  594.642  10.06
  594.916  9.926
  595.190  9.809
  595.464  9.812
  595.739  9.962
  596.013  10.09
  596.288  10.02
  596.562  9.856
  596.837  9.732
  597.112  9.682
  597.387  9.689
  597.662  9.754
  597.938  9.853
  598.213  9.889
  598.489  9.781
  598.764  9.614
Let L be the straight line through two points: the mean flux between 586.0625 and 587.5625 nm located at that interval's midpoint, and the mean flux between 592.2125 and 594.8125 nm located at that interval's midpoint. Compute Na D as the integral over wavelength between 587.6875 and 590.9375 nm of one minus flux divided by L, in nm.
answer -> 0.30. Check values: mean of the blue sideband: 9.64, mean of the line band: 8.89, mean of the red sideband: 10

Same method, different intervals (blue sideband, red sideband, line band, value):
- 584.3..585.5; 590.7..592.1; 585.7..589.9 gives 0.35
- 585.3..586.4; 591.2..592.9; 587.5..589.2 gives 0.15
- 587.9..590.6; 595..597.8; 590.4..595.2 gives -0.32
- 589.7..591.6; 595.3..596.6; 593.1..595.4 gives -0.06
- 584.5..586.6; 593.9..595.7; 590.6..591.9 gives 0.03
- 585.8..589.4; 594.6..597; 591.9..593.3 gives -0.04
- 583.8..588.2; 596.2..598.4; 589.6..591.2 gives 0.11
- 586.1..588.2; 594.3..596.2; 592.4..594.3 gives -0.02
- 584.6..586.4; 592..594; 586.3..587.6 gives 0.05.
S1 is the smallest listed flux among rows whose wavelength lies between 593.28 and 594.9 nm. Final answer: 10.01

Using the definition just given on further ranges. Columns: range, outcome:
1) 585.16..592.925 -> 8.001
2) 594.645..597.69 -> 9.682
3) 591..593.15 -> 9.667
